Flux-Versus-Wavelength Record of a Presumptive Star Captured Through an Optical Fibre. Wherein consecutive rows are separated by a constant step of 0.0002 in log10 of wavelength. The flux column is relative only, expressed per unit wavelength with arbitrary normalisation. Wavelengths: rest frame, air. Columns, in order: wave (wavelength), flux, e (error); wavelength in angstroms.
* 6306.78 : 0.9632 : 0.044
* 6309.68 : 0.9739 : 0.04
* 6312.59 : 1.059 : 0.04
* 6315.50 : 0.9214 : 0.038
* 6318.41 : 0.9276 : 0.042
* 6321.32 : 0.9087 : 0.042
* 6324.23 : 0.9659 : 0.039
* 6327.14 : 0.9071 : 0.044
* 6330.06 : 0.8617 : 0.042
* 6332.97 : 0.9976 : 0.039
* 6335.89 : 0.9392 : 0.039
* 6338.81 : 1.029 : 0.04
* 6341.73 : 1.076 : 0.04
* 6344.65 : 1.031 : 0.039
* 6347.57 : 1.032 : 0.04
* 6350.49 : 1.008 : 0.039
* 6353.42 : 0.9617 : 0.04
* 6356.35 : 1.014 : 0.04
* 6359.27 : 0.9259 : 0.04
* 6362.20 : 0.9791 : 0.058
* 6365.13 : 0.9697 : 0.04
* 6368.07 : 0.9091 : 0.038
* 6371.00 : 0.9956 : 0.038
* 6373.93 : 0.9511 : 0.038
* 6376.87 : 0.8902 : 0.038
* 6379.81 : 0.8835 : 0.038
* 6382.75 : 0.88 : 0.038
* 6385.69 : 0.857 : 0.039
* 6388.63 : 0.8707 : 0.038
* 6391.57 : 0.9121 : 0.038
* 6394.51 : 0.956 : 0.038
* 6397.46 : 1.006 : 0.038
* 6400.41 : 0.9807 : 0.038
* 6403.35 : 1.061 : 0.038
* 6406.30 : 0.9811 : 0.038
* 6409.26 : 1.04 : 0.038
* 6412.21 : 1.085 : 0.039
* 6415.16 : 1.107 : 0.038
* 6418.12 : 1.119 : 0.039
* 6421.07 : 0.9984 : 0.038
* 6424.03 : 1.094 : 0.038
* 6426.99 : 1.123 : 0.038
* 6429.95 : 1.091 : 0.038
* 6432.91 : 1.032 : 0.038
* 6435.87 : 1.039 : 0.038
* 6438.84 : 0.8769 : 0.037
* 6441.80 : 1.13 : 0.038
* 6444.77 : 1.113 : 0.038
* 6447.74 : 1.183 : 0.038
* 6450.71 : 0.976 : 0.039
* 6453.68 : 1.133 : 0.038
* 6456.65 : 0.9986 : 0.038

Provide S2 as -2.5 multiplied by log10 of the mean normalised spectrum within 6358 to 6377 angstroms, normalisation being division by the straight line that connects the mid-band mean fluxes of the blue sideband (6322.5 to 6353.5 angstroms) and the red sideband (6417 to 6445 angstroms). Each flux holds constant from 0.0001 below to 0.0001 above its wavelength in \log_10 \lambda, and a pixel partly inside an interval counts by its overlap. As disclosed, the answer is 0.06 mag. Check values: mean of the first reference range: 0.983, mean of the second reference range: 1.06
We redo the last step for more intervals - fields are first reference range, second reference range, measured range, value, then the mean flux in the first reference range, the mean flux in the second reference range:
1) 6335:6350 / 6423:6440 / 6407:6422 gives -0.03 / 1.02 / 1.04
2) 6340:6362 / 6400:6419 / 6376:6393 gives 0.17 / 1.01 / 1.06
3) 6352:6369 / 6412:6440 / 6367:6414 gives 0.06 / 0.961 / 1.06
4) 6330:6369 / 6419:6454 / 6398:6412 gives 0.02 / 0.986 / 1.06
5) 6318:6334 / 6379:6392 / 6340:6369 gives -0.10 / 0.927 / 0.878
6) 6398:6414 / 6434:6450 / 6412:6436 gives -0.03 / 1.03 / 1.06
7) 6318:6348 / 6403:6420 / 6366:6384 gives 0.11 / 0.97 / 1.06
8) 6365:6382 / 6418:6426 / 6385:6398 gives 0.07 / 0.928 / 1.07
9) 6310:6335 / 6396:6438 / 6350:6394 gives 0.08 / 0.945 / 1.05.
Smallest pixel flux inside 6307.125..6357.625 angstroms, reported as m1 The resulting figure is 0.8617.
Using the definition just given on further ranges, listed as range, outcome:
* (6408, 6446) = 0.8769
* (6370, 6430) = 0.857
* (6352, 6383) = 0.88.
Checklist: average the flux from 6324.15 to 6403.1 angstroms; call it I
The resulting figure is 0.957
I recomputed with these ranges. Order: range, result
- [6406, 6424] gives 1.06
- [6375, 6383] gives 0.888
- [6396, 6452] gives 1.05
